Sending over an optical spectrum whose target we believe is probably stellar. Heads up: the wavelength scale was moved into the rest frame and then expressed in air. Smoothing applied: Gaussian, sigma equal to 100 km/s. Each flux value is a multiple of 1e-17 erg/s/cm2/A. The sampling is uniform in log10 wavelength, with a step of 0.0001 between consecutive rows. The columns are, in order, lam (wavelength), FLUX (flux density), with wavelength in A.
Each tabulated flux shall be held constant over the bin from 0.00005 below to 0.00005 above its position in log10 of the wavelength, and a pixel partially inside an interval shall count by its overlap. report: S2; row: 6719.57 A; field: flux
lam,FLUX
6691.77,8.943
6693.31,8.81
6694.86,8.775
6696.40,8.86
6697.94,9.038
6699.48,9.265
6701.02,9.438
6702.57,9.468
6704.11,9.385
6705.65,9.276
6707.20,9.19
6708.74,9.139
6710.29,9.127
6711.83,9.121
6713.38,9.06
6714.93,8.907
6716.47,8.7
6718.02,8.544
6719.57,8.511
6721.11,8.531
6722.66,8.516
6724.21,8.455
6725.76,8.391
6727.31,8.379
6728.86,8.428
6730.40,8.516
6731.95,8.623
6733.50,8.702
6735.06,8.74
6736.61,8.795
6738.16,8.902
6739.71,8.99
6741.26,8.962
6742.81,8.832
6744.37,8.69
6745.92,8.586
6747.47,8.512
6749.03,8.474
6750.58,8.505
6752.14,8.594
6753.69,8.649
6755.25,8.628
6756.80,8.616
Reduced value 8.511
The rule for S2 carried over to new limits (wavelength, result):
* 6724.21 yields 8.455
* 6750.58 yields 8.505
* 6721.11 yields 8.531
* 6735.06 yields 8.74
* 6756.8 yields 8.616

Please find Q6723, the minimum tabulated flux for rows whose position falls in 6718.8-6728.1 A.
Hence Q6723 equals 8.379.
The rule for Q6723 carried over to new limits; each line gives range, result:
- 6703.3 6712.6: 9.121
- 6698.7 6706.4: 9.265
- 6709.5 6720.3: 8.511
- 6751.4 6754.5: 8.594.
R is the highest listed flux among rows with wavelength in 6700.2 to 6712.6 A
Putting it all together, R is 9.468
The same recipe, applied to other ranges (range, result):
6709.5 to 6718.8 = 9.127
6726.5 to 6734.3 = 8.702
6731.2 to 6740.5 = 8.99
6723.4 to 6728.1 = 8.455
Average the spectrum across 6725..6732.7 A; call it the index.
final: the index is 8.48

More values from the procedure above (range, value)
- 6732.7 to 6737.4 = 8.73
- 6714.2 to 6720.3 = 8.67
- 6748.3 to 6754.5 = 8.56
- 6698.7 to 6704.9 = 9.4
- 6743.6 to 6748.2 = 8.61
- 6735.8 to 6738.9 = 8.85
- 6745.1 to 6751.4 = 8.52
